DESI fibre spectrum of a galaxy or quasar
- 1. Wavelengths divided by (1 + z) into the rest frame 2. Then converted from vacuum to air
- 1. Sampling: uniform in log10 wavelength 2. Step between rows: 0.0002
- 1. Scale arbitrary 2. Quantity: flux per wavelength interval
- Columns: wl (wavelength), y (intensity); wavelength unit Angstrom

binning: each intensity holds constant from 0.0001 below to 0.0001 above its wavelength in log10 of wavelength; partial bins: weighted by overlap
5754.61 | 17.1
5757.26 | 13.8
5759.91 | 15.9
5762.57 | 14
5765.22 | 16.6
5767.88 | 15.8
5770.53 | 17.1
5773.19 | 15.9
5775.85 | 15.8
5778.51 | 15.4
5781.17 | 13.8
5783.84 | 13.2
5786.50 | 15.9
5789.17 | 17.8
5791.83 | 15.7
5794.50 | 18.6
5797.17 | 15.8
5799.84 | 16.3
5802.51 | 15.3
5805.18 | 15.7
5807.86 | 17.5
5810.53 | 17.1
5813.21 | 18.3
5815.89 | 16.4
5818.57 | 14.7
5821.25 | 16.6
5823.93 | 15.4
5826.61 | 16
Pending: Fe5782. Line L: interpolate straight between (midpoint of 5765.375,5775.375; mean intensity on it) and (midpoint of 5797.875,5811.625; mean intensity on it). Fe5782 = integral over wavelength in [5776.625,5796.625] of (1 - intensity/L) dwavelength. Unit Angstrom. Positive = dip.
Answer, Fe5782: 0.6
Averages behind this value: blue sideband 16.3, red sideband 16.3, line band 15.8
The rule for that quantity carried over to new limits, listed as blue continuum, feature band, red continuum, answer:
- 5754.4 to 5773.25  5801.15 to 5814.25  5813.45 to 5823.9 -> -0.6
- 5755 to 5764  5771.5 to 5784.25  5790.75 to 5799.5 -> 0.6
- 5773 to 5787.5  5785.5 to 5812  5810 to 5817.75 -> -0.8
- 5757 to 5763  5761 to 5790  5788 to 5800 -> 0.3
